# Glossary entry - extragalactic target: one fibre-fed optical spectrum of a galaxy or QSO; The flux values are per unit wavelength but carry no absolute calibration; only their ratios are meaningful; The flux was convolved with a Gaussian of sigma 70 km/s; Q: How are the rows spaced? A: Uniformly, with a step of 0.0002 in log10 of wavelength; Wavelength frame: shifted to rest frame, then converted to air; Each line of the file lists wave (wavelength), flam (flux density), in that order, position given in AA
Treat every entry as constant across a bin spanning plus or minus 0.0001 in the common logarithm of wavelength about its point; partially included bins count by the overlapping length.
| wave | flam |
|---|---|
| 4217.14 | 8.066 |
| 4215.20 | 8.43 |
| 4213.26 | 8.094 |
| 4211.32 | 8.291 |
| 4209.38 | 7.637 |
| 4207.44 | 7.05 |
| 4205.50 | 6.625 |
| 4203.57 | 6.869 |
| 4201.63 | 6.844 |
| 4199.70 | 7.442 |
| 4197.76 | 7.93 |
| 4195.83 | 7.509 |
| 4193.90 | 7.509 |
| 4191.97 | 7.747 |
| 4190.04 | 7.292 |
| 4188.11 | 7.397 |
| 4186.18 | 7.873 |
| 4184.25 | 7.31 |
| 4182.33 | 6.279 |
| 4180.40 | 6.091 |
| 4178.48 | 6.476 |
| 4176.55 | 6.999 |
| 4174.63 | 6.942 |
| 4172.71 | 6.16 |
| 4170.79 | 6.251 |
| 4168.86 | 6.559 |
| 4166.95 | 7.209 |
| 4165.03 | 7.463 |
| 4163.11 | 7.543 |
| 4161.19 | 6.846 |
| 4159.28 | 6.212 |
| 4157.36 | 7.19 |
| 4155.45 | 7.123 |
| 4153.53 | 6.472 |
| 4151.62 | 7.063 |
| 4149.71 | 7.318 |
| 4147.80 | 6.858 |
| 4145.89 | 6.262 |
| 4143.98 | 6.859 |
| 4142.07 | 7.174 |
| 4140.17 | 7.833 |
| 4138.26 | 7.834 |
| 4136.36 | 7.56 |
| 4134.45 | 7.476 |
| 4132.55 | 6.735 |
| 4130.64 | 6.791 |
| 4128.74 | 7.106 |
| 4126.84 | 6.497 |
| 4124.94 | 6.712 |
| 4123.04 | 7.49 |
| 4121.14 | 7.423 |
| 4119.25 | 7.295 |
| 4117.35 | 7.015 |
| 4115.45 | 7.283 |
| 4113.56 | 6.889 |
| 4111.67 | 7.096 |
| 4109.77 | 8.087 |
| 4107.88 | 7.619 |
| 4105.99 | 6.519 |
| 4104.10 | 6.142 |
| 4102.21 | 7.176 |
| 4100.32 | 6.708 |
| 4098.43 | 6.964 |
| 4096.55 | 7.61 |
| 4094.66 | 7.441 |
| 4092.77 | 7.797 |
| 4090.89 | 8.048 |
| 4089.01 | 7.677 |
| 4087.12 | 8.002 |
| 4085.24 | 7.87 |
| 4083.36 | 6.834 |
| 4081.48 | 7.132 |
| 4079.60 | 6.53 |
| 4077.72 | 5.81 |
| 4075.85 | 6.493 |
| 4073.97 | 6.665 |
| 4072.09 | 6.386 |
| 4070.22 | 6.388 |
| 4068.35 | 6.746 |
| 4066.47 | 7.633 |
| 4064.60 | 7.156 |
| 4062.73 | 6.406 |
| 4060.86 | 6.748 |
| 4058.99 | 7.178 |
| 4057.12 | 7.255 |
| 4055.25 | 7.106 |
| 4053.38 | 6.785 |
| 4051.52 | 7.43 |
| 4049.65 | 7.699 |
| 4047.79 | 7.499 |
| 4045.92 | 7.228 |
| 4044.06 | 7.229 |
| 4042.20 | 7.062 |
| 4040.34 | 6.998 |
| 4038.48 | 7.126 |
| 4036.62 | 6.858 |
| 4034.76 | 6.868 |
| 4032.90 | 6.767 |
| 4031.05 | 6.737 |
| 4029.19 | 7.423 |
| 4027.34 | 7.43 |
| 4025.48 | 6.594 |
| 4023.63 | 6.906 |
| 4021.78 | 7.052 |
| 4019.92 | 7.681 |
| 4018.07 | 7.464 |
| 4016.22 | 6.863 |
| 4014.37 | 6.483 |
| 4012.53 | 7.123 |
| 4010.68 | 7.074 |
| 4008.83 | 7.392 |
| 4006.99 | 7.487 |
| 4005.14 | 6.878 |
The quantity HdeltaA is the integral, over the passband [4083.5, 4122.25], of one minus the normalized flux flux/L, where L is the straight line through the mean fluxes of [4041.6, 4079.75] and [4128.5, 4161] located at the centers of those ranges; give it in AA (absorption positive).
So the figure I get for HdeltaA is -1.9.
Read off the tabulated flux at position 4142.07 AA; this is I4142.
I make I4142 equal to 7.174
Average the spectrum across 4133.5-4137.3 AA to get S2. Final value 7.51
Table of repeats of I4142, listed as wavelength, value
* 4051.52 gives 7.43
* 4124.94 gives 6.712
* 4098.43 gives 6.964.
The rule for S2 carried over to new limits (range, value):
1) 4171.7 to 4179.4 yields 6.64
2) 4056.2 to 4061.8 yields 7.06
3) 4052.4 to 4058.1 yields 7.05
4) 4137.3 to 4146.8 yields 7.2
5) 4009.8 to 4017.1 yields 6.89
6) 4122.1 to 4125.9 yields 7.1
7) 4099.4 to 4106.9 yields 6.64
